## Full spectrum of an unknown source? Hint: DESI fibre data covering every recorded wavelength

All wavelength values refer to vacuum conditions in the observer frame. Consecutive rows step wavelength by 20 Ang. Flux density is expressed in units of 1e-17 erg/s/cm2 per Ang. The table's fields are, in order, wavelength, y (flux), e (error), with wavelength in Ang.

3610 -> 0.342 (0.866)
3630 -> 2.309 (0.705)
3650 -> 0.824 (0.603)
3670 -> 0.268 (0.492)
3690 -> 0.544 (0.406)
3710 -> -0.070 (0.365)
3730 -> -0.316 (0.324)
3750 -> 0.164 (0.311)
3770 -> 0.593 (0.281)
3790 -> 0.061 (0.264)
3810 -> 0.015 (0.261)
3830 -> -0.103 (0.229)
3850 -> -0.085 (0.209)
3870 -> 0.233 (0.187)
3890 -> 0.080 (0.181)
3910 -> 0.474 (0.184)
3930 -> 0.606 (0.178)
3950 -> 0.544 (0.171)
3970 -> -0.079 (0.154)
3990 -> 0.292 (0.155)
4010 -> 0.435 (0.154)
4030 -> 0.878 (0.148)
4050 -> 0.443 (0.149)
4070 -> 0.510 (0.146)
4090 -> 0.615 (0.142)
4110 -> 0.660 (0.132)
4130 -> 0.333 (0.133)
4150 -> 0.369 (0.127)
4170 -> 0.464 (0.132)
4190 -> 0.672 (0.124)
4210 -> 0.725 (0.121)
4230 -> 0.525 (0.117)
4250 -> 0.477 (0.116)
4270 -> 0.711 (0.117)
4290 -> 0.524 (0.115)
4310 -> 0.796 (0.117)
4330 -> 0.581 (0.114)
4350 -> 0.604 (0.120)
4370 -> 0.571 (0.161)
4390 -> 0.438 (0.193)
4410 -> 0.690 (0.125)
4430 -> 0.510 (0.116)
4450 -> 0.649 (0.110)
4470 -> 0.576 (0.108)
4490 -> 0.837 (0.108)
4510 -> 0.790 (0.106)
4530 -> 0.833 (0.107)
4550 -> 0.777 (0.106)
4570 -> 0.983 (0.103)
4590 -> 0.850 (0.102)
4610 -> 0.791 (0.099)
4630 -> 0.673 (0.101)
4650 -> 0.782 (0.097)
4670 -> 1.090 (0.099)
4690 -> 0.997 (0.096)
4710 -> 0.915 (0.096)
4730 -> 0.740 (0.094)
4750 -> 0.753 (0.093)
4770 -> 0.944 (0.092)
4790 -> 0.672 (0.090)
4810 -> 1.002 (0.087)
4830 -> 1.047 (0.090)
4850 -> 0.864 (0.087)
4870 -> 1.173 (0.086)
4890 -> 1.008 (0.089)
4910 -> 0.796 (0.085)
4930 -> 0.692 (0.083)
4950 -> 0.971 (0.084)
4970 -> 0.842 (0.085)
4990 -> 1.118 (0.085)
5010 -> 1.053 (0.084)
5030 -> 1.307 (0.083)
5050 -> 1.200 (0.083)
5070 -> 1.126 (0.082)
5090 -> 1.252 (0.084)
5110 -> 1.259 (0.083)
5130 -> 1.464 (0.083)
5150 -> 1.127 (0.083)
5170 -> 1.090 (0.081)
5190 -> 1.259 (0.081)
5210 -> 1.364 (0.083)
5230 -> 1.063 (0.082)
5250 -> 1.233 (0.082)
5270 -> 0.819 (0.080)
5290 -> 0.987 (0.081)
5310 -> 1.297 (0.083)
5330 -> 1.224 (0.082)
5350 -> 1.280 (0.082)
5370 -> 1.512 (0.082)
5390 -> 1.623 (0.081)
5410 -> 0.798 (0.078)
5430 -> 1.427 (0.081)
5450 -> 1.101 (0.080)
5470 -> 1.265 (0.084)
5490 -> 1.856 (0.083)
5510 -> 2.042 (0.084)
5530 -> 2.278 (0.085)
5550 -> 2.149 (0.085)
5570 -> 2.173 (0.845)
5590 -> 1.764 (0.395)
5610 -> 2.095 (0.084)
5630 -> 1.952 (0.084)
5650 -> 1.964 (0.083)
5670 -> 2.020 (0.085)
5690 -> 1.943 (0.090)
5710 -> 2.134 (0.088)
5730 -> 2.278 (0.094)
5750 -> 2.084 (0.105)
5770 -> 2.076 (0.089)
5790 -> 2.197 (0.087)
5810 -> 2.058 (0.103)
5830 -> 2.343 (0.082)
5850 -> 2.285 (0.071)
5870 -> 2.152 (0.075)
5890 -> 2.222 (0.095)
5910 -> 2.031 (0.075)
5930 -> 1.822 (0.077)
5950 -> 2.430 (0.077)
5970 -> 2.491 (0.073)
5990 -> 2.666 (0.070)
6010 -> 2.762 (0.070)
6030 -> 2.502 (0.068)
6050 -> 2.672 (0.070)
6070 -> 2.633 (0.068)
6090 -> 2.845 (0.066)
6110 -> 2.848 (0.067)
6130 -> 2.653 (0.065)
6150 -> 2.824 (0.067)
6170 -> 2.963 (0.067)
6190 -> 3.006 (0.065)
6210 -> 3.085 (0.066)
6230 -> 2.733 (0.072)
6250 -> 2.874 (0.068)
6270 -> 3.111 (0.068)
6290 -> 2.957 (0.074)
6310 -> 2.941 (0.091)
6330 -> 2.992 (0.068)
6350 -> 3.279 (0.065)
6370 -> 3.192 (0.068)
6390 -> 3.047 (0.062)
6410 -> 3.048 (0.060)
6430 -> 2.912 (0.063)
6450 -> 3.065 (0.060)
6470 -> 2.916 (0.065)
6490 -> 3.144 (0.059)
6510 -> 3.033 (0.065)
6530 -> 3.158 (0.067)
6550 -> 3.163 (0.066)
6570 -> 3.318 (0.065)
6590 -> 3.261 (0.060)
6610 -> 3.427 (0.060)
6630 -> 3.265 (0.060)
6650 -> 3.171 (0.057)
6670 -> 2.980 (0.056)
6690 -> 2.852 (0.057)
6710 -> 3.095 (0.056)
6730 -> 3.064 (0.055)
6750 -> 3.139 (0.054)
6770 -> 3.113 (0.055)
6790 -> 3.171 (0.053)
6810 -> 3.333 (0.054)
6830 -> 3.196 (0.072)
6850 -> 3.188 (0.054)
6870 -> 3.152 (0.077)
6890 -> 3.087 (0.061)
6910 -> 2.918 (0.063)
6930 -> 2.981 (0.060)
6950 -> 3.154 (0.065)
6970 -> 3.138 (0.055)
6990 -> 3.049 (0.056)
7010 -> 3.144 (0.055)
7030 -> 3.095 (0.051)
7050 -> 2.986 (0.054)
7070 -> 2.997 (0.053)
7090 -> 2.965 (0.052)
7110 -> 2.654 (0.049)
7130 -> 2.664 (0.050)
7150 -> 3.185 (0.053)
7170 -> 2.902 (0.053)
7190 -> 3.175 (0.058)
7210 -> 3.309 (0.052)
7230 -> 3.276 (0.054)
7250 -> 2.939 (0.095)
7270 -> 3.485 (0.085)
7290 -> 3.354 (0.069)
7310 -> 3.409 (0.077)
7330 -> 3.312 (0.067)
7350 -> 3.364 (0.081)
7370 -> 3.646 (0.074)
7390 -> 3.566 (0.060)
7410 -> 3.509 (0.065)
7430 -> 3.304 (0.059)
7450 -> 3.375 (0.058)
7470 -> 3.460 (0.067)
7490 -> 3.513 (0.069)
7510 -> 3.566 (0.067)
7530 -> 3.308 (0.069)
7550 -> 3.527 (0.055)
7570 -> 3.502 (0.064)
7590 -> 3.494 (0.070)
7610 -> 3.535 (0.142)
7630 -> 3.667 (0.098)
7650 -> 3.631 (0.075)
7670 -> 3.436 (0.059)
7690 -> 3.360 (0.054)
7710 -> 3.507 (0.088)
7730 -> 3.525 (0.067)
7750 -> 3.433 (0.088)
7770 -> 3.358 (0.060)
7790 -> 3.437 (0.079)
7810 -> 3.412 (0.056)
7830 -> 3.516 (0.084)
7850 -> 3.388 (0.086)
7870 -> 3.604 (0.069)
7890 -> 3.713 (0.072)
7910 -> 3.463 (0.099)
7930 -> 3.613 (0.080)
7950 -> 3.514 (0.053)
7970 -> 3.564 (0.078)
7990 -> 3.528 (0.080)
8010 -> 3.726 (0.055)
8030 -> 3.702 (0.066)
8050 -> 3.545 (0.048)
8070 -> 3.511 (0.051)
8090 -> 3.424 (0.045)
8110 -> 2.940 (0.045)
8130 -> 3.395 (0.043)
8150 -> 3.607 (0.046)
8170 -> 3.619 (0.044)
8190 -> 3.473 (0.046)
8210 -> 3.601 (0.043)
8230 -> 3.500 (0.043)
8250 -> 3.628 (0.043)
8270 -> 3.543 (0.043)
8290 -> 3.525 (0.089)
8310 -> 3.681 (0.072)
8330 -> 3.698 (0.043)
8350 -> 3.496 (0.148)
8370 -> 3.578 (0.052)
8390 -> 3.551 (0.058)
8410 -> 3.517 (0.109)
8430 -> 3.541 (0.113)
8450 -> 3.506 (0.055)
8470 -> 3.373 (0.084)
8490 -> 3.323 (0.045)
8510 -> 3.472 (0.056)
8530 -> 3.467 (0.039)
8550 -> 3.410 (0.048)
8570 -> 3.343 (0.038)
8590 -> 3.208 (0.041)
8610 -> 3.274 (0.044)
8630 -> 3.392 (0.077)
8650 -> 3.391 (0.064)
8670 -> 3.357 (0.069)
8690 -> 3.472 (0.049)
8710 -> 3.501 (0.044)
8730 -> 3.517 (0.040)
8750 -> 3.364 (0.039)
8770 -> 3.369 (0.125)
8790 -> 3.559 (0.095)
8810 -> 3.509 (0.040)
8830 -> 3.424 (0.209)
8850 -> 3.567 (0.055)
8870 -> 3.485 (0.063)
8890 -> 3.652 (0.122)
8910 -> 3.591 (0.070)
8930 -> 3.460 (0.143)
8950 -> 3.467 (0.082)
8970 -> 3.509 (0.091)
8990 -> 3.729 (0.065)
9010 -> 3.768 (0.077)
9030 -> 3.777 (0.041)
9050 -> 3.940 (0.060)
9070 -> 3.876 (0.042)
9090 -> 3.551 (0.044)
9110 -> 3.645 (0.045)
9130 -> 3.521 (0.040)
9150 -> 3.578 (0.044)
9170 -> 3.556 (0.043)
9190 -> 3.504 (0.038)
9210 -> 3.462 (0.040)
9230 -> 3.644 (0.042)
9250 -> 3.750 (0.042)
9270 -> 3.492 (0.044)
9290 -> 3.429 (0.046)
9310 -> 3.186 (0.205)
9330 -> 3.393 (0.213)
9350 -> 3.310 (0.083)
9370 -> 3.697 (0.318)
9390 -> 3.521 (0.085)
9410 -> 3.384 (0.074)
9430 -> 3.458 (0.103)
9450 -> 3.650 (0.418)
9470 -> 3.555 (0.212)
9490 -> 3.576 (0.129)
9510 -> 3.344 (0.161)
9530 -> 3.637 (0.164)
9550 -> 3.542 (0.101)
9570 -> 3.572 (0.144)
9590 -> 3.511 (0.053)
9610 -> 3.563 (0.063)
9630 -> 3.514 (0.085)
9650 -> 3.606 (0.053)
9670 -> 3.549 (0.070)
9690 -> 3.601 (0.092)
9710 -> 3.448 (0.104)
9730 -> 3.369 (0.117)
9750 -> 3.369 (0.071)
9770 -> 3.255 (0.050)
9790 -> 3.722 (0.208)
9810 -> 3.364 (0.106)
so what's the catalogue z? 0.38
